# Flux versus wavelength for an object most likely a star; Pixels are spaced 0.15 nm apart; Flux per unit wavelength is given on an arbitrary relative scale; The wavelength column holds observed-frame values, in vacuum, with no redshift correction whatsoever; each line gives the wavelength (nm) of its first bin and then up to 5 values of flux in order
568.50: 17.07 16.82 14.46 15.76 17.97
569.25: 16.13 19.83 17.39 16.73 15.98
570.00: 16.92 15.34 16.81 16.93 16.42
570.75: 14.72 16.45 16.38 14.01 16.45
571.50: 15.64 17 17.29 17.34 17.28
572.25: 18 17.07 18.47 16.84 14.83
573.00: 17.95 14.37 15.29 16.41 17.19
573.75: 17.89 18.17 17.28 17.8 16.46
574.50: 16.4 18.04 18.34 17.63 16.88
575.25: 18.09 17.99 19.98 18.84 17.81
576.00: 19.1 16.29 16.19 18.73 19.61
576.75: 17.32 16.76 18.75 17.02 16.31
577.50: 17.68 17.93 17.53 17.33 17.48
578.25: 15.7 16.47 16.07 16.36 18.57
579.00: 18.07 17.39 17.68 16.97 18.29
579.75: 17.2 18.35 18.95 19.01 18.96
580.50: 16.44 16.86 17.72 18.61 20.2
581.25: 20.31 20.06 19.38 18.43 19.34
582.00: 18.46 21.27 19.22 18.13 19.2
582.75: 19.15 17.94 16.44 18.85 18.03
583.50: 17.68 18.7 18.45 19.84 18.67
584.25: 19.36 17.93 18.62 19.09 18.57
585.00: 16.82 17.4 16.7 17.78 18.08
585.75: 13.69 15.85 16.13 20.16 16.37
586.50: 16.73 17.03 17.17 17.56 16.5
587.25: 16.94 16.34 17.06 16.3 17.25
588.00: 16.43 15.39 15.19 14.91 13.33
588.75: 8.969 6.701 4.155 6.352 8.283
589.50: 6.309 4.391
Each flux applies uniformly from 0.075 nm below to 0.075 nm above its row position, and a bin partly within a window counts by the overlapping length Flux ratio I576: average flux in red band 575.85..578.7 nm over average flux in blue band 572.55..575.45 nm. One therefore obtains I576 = 1.02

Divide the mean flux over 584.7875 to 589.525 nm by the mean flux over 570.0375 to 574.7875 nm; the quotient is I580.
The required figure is 0.89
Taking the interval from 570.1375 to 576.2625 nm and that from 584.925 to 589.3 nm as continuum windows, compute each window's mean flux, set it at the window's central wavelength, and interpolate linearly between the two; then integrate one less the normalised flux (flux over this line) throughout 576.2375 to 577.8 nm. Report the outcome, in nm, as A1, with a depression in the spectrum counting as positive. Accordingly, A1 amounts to -0.11 nm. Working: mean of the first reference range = 17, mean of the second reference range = 15.1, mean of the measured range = 17.6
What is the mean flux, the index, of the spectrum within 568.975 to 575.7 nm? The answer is 17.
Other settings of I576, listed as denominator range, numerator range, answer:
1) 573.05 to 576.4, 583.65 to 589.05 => 0.94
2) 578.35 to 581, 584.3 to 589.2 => 0.89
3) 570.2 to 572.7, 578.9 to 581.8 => 1.10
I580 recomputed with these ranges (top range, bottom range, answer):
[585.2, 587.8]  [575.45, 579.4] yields 0.96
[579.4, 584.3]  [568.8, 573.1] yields 1.12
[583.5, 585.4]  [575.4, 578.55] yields 1.04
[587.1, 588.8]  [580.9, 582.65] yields 0.80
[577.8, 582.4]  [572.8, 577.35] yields 1.04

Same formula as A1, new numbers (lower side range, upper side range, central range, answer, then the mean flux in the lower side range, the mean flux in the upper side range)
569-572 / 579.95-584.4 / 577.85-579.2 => 0.08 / 16.6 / 18.7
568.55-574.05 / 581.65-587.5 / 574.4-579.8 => -0.12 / 16.6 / 17.9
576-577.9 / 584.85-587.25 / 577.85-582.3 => -0.20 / 17.6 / 17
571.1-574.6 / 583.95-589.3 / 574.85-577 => -0.18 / 16.8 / 15.8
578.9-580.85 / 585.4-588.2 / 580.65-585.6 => -0.36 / 17.8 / 16.8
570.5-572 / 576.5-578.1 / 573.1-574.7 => -0.01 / 16.2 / 17.6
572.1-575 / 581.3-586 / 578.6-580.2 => 0.00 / 17.1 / 18.3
